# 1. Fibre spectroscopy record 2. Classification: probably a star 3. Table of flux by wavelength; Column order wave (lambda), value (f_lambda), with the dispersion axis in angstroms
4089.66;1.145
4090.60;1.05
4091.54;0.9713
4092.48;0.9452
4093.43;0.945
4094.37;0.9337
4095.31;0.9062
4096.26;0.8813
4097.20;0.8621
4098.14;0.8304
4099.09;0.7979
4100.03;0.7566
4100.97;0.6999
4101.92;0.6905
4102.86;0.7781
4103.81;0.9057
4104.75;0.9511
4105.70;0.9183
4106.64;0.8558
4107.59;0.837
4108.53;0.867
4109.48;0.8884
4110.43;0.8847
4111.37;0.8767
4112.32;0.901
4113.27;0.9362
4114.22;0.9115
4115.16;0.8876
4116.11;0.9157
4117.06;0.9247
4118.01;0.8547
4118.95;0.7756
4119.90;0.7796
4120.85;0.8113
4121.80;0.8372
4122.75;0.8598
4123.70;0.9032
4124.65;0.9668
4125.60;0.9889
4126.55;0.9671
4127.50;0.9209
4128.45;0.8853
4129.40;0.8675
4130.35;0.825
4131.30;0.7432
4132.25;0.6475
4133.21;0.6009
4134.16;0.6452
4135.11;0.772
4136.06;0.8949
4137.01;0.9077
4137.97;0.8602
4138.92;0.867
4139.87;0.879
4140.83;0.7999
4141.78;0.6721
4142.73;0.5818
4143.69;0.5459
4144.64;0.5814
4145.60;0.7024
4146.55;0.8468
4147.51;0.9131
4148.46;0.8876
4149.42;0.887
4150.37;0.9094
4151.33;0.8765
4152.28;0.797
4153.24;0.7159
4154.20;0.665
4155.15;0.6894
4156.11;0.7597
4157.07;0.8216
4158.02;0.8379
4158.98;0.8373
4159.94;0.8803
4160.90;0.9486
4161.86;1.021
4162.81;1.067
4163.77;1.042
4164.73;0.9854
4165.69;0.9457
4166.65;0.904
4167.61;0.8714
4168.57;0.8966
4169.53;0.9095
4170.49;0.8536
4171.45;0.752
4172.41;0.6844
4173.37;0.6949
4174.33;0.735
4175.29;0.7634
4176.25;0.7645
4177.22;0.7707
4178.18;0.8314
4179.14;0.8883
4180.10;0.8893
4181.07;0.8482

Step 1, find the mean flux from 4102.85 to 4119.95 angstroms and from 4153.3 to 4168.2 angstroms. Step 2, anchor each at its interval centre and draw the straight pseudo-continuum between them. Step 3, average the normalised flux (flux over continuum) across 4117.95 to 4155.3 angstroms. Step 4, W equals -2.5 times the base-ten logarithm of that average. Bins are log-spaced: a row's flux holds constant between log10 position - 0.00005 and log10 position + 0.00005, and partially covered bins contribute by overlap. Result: 0.10 mag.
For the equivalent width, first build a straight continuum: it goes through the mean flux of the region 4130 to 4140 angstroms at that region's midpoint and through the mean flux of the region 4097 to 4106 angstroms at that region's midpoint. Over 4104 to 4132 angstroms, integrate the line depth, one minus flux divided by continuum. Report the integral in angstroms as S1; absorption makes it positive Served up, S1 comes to -2.8 angstroms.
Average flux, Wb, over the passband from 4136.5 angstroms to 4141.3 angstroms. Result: 0.862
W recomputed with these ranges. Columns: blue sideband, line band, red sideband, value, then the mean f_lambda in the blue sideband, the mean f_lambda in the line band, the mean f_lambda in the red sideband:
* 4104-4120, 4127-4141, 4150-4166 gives 0.089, 0.883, 0.808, 0.87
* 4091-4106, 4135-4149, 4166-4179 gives 0.064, 0.861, 0.781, 0.807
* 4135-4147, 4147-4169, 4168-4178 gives -0.135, 0.762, 0.876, 0.785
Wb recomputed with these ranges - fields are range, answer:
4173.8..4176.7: 0.754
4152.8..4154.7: 0.691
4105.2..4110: 0.873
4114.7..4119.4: 0.872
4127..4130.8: 0.876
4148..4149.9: 0.888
